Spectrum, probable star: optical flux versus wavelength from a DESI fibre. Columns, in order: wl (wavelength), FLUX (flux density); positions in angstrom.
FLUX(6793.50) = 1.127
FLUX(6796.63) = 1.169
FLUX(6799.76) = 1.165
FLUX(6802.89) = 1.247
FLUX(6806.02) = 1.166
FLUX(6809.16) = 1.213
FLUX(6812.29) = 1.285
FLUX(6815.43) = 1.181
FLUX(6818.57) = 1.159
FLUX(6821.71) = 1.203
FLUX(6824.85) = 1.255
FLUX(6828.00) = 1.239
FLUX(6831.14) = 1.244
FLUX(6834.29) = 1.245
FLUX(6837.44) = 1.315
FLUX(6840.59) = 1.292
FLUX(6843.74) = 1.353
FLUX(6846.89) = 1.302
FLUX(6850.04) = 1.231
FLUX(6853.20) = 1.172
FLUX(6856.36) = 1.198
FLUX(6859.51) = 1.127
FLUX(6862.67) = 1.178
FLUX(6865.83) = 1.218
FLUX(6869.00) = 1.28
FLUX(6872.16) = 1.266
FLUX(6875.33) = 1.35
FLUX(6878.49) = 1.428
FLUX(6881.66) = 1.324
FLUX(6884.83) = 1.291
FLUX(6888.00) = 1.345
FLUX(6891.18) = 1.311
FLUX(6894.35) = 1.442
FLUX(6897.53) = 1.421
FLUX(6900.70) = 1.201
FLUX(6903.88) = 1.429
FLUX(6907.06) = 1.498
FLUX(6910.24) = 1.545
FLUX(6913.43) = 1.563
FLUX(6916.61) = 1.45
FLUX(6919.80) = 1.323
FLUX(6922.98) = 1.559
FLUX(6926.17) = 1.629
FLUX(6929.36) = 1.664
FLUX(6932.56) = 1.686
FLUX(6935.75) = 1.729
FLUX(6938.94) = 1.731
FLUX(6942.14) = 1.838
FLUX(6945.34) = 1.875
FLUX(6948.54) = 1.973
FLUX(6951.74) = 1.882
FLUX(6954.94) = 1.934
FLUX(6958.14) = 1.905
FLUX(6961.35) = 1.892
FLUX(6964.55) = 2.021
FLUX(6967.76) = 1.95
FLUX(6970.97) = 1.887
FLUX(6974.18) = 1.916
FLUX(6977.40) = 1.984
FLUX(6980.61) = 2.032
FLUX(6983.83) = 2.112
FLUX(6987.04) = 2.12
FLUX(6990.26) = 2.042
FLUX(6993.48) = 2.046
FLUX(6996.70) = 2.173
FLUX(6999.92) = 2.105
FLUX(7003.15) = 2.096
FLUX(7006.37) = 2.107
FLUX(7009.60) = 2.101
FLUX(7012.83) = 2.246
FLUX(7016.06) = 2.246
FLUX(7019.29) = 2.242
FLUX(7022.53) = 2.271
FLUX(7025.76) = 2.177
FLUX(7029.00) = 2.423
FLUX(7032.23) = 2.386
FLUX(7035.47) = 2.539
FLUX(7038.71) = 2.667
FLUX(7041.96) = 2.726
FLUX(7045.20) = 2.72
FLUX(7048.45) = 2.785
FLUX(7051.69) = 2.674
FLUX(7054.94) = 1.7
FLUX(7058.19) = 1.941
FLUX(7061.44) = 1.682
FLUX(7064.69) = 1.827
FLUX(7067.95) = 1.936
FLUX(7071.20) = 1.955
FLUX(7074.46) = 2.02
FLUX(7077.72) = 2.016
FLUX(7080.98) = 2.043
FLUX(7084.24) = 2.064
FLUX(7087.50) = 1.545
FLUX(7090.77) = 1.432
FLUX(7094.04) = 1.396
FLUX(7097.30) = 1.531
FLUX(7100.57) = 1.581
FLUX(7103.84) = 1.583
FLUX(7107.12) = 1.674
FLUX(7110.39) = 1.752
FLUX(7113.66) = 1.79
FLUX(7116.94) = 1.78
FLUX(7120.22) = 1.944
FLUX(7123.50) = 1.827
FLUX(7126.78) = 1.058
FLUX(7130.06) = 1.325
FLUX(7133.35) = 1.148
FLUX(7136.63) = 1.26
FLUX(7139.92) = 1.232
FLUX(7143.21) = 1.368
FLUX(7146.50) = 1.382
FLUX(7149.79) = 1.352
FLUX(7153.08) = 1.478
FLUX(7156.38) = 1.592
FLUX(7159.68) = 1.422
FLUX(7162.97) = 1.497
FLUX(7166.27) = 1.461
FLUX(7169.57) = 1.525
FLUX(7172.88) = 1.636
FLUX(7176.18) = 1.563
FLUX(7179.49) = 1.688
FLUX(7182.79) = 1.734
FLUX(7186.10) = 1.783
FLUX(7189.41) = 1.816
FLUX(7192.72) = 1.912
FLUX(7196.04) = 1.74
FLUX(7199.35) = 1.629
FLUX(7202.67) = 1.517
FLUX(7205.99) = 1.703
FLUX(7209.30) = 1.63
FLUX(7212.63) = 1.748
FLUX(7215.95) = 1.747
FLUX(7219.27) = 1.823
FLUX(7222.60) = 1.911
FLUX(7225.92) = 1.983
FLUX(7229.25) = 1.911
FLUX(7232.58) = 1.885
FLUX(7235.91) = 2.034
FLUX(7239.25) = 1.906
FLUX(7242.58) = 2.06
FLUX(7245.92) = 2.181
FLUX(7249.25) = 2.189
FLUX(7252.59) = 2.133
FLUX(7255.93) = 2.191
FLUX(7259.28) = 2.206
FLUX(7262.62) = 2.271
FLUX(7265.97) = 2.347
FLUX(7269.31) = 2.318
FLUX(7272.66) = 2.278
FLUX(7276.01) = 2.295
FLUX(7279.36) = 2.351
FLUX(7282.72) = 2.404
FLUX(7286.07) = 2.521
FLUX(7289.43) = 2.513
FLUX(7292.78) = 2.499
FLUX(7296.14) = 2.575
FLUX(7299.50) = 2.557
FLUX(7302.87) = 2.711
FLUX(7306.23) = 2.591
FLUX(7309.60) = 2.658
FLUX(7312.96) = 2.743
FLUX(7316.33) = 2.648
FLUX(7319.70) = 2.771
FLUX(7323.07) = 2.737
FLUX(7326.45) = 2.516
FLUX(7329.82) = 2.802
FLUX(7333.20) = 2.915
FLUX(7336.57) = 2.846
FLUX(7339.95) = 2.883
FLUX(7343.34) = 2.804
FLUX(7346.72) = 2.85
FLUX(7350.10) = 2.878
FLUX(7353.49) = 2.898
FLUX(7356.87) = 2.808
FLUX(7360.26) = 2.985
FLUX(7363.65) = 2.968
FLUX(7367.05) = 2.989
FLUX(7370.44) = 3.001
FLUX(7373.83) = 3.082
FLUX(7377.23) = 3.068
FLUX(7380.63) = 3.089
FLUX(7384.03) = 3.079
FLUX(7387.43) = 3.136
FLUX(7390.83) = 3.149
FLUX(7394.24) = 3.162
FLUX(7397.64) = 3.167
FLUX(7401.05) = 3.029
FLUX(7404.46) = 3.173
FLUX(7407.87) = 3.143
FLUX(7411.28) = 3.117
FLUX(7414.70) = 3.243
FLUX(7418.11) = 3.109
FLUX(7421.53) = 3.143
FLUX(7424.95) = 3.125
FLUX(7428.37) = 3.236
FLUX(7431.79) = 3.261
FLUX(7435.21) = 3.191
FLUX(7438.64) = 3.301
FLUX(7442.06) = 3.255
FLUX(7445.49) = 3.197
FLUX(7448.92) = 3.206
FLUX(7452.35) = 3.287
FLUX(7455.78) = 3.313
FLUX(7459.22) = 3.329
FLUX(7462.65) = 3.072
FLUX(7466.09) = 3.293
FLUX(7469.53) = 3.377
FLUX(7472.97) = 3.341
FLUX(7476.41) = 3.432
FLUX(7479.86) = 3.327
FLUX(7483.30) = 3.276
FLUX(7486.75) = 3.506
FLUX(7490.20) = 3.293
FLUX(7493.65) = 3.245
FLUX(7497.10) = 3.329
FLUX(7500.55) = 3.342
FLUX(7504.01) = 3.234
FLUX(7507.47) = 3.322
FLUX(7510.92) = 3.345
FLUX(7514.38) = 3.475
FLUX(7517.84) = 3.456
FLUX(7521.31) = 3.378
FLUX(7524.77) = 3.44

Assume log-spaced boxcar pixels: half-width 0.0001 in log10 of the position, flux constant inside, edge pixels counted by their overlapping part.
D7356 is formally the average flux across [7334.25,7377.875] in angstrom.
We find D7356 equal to 2.92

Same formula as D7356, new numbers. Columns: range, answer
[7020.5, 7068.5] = 2.3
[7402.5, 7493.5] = 3.25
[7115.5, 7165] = 1.44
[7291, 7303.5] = 2.57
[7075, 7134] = 1.65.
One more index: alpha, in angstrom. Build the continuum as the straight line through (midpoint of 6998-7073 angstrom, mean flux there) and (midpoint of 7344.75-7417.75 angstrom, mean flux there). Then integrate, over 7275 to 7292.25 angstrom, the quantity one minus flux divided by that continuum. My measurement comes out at 2.4 angstrom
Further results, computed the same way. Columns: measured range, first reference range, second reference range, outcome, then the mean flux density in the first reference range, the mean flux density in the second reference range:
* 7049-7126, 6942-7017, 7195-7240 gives 4.1 angstrom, 2.02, 1.8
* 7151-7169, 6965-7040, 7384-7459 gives 7.5 angstrom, 2.16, 3.19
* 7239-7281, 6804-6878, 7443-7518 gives 6.1 angstrom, 1.24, 3.31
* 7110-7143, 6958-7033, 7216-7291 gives 9.8 angstrom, 2.1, 2.16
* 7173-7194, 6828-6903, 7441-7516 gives 5.4 angstrom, 1.28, 3.31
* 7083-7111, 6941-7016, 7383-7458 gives 8.7 angstrom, 2.02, 3.18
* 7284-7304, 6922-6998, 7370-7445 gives 2.0 angstrom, 1.9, 3.15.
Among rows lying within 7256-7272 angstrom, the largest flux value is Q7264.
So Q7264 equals 2.347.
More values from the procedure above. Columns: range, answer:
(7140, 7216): 1.912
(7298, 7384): 3.089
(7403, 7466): 3.329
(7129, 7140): 1.325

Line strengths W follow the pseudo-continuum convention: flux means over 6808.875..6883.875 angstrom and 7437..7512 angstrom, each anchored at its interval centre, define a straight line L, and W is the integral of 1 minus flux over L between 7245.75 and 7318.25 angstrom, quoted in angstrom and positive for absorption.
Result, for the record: 6.9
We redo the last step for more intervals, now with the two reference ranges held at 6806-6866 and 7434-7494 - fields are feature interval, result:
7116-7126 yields 1.75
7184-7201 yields 4.43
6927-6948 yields -2.62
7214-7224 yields 2.68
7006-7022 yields -3.39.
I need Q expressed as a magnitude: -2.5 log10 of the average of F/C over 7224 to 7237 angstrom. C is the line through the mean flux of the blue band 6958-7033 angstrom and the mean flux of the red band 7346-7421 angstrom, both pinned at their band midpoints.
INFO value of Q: 0.35 mag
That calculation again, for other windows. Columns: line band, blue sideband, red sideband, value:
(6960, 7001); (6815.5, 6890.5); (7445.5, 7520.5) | -0.202 mag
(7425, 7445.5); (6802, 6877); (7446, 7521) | -0.023 mag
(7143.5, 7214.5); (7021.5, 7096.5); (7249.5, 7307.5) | 0.375 mag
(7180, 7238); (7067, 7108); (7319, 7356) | 0.254 mag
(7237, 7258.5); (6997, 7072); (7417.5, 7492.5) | 0.292 mag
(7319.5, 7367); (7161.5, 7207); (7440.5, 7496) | -0.106 mag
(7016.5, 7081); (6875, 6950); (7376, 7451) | -0.142 mag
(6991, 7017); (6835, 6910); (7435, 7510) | -0.220 mag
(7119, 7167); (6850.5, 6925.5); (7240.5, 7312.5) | 0.386 mag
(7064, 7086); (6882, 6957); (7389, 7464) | 0.048 mag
